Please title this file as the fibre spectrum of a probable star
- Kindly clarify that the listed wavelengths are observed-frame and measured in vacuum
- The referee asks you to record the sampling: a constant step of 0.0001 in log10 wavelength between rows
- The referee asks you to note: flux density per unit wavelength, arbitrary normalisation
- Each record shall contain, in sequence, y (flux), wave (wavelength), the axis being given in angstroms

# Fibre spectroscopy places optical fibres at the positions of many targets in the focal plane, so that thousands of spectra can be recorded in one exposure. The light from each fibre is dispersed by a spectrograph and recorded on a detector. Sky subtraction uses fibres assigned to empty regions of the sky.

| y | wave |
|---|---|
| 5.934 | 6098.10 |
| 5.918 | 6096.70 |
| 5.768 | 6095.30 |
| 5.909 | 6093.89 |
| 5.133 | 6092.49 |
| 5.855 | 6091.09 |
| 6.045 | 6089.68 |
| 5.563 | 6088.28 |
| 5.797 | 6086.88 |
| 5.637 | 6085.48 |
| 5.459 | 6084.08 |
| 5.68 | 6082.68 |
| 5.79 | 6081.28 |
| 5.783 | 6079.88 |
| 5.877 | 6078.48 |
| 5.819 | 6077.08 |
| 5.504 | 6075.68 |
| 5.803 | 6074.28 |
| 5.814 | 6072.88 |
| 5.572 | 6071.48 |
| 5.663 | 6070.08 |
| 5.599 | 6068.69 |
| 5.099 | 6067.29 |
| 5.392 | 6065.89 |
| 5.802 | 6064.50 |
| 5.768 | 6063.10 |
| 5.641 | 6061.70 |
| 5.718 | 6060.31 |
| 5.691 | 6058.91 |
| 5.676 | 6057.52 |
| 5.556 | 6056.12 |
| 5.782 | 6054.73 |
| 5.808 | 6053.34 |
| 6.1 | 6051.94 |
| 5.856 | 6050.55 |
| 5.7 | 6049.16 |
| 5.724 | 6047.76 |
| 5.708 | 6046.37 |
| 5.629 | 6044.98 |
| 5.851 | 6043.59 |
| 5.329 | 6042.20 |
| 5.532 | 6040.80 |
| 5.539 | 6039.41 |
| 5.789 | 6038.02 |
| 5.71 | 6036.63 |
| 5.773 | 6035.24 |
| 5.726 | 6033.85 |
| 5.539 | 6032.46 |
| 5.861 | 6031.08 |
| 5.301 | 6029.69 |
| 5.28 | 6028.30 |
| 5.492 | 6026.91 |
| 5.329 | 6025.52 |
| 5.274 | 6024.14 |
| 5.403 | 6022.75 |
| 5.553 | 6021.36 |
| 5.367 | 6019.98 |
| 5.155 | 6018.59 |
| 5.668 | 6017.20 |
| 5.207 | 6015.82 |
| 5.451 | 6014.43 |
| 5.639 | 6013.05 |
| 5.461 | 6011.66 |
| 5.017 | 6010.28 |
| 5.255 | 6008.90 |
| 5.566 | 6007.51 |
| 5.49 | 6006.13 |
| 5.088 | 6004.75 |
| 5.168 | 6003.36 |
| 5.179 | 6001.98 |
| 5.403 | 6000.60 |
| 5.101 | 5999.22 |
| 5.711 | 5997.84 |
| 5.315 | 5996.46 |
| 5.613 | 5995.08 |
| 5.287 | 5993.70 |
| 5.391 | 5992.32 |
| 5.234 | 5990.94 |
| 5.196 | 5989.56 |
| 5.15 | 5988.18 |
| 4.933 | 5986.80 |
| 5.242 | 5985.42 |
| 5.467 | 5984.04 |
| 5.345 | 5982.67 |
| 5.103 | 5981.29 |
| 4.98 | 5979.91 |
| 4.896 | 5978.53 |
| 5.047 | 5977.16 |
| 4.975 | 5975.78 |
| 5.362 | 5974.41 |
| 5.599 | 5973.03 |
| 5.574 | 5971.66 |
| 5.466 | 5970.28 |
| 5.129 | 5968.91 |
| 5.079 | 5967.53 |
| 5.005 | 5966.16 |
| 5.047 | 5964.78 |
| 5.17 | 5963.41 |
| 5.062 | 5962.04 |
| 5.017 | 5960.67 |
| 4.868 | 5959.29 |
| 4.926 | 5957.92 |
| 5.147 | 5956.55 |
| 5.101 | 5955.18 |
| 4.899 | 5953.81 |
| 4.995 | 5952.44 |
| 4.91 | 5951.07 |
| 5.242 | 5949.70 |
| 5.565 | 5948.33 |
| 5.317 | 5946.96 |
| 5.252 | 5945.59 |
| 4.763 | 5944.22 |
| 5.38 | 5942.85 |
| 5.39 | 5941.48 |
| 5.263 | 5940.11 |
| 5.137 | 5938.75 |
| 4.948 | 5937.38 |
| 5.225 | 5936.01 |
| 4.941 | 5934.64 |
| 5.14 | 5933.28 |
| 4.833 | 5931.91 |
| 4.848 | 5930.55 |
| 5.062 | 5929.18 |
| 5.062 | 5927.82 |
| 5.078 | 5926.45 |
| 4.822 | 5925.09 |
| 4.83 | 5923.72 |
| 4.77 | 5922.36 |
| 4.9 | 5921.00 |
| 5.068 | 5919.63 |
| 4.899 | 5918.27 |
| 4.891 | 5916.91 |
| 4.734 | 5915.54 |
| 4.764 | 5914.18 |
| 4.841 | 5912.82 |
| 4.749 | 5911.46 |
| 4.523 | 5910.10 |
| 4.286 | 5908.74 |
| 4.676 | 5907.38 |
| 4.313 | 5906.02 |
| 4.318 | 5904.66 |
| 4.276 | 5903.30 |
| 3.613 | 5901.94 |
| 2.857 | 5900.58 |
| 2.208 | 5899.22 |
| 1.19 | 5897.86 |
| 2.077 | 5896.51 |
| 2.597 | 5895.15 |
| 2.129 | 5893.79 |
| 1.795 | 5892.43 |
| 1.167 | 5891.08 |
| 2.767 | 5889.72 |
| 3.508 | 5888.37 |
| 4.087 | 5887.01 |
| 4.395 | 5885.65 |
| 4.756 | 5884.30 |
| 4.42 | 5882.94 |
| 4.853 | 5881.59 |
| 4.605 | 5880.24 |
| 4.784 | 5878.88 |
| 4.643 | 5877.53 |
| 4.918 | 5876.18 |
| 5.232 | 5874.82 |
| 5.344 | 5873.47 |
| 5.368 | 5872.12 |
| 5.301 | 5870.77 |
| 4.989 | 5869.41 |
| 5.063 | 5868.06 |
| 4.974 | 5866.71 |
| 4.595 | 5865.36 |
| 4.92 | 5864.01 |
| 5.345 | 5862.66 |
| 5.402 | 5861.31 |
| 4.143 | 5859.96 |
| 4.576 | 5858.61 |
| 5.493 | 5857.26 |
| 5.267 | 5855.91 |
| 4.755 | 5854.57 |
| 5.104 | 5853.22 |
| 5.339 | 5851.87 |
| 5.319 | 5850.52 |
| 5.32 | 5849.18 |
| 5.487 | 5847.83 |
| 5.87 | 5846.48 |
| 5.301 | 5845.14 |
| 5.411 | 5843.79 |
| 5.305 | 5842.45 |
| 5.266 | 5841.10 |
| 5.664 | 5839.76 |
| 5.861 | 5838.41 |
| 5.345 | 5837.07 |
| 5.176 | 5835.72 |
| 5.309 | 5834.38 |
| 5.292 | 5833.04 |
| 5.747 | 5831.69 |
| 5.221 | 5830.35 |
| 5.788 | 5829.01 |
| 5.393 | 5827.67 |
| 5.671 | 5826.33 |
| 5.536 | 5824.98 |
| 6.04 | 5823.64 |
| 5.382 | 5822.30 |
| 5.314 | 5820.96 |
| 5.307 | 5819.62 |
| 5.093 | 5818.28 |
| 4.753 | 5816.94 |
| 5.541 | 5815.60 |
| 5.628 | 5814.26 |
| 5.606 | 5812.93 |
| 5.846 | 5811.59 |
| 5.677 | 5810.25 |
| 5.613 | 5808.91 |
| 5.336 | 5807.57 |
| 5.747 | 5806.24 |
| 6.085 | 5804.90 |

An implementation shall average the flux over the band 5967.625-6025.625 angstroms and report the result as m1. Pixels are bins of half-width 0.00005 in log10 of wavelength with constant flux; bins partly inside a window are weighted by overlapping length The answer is 5.3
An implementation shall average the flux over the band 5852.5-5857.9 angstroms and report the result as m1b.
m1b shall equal 5.16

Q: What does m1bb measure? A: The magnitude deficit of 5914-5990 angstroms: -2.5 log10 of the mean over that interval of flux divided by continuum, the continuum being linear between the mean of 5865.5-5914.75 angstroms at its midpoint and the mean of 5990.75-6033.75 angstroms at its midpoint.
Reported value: -0.09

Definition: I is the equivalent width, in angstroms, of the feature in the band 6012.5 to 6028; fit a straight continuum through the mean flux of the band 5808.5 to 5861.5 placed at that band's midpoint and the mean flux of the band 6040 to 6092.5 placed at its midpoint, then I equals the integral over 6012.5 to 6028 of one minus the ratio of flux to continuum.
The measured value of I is 0.60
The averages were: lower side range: 5.38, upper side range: 5.68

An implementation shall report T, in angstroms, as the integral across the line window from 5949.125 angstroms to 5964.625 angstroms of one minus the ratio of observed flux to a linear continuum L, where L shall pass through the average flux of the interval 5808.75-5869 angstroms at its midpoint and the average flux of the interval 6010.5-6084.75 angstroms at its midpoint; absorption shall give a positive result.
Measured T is 1.29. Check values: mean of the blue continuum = 5.33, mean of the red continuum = 5.6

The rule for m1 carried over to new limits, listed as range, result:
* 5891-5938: 4.17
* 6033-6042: 5.65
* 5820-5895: 4.89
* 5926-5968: 5.09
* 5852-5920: 4.28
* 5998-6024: 5.35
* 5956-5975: 5.17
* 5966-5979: 5.23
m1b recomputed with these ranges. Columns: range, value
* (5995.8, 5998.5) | 5.51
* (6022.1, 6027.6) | 5.38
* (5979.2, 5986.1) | 5.22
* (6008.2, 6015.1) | 5.36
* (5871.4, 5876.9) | 5.21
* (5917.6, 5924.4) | 4.9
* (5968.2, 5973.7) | 5.44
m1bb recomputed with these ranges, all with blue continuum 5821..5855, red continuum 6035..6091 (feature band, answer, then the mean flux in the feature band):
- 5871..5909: 0.41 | 3.77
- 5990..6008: 0.05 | 5.35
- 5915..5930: 0.13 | 4.92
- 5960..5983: 0.09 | 5.17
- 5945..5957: 0.08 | 5.16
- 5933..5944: 0.08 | 5.16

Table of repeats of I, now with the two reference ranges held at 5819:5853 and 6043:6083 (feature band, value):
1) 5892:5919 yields 8.9 angstroms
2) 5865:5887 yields 2.5 angstroms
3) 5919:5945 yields 2.5 angstroms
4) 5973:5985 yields 0.9 angstroms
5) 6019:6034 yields 0.6 angstroms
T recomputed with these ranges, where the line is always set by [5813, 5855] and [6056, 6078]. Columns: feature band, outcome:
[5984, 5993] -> 0.6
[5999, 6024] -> 1.1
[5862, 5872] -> 0.7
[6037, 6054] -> -0.3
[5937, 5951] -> 0.8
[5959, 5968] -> 0.8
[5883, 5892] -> 3.3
